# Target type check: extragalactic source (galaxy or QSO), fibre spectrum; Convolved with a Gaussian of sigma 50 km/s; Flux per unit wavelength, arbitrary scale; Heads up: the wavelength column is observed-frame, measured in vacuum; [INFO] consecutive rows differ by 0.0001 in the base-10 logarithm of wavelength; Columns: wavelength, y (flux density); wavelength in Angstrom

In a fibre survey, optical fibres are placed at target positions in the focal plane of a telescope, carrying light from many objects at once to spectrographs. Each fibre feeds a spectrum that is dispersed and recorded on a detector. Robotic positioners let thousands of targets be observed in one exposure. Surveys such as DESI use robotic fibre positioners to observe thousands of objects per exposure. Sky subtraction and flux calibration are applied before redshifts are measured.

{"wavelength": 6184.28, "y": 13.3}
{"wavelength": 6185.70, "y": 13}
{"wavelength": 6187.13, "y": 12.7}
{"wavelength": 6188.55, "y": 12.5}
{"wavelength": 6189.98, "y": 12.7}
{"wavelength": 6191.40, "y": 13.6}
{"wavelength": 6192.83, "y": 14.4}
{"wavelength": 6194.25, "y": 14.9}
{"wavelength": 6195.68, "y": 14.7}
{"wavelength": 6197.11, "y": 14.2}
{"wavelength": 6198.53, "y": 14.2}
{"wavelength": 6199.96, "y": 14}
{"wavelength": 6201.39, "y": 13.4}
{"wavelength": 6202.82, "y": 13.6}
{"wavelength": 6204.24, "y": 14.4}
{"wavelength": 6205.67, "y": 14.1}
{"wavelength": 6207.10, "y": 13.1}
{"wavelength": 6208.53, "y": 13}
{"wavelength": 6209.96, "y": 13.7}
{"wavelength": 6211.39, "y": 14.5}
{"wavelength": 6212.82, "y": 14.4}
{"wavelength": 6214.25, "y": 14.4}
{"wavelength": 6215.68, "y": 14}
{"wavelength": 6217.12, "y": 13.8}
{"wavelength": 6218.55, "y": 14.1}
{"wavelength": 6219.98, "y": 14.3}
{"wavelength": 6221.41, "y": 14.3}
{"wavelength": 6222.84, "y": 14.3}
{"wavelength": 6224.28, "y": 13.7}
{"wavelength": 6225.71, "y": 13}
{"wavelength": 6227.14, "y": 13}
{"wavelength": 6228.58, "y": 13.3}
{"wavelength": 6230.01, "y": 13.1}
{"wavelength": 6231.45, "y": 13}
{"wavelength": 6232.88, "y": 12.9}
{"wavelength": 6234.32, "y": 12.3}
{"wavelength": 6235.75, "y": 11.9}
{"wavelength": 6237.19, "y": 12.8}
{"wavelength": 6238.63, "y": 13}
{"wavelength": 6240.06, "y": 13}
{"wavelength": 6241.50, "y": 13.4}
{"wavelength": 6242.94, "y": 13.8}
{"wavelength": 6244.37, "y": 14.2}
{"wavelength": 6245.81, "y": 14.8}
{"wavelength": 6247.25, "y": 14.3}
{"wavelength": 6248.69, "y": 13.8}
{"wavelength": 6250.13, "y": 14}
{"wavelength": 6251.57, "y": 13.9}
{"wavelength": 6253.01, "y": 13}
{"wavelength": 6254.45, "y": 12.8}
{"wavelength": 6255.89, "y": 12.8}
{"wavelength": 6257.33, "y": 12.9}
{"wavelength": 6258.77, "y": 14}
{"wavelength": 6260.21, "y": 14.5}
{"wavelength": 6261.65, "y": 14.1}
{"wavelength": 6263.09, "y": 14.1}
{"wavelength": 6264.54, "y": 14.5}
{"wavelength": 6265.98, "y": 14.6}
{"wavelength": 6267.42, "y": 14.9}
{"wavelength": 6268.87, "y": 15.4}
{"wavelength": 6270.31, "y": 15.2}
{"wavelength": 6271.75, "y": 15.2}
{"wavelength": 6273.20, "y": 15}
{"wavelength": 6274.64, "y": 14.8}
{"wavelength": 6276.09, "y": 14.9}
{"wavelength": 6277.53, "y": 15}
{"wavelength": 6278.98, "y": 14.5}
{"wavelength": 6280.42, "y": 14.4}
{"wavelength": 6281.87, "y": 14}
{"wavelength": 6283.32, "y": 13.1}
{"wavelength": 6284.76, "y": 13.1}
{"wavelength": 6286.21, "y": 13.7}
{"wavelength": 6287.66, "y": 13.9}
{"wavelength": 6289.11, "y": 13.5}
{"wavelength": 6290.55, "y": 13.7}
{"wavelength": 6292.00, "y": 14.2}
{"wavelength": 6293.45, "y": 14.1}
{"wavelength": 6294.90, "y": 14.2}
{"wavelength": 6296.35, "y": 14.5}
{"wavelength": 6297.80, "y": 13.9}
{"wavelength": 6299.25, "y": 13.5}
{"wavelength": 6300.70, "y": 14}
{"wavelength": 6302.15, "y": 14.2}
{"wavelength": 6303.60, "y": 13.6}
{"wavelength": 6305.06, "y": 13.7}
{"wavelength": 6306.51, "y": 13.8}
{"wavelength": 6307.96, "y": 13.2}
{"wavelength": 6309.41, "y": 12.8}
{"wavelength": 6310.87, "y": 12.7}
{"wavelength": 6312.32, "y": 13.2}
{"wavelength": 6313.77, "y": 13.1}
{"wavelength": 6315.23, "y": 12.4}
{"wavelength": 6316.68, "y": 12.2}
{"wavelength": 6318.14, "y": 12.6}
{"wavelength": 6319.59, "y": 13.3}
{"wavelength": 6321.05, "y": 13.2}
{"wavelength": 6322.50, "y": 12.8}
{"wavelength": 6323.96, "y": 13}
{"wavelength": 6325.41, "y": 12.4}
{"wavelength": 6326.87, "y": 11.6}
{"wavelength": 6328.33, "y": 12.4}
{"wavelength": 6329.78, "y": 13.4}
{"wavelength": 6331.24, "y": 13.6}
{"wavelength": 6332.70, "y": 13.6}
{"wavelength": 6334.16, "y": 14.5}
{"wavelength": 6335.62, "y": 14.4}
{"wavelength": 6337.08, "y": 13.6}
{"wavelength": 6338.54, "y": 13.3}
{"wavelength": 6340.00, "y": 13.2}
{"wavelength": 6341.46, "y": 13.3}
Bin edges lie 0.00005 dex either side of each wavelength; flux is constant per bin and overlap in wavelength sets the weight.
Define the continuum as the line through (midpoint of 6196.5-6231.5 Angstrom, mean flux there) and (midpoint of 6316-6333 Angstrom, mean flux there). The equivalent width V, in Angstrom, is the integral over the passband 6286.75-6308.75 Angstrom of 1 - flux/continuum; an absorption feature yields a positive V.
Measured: -1.3 Angstrom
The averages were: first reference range 13.8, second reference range 12.8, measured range 13.9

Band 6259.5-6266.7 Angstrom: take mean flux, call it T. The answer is 14.4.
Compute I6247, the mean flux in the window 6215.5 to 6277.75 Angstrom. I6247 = 13.8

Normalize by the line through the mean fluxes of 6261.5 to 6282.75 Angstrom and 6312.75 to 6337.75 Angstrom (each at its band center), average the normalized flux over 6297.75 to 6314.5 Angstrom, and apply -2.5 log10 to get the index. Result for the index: 0.02 mag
